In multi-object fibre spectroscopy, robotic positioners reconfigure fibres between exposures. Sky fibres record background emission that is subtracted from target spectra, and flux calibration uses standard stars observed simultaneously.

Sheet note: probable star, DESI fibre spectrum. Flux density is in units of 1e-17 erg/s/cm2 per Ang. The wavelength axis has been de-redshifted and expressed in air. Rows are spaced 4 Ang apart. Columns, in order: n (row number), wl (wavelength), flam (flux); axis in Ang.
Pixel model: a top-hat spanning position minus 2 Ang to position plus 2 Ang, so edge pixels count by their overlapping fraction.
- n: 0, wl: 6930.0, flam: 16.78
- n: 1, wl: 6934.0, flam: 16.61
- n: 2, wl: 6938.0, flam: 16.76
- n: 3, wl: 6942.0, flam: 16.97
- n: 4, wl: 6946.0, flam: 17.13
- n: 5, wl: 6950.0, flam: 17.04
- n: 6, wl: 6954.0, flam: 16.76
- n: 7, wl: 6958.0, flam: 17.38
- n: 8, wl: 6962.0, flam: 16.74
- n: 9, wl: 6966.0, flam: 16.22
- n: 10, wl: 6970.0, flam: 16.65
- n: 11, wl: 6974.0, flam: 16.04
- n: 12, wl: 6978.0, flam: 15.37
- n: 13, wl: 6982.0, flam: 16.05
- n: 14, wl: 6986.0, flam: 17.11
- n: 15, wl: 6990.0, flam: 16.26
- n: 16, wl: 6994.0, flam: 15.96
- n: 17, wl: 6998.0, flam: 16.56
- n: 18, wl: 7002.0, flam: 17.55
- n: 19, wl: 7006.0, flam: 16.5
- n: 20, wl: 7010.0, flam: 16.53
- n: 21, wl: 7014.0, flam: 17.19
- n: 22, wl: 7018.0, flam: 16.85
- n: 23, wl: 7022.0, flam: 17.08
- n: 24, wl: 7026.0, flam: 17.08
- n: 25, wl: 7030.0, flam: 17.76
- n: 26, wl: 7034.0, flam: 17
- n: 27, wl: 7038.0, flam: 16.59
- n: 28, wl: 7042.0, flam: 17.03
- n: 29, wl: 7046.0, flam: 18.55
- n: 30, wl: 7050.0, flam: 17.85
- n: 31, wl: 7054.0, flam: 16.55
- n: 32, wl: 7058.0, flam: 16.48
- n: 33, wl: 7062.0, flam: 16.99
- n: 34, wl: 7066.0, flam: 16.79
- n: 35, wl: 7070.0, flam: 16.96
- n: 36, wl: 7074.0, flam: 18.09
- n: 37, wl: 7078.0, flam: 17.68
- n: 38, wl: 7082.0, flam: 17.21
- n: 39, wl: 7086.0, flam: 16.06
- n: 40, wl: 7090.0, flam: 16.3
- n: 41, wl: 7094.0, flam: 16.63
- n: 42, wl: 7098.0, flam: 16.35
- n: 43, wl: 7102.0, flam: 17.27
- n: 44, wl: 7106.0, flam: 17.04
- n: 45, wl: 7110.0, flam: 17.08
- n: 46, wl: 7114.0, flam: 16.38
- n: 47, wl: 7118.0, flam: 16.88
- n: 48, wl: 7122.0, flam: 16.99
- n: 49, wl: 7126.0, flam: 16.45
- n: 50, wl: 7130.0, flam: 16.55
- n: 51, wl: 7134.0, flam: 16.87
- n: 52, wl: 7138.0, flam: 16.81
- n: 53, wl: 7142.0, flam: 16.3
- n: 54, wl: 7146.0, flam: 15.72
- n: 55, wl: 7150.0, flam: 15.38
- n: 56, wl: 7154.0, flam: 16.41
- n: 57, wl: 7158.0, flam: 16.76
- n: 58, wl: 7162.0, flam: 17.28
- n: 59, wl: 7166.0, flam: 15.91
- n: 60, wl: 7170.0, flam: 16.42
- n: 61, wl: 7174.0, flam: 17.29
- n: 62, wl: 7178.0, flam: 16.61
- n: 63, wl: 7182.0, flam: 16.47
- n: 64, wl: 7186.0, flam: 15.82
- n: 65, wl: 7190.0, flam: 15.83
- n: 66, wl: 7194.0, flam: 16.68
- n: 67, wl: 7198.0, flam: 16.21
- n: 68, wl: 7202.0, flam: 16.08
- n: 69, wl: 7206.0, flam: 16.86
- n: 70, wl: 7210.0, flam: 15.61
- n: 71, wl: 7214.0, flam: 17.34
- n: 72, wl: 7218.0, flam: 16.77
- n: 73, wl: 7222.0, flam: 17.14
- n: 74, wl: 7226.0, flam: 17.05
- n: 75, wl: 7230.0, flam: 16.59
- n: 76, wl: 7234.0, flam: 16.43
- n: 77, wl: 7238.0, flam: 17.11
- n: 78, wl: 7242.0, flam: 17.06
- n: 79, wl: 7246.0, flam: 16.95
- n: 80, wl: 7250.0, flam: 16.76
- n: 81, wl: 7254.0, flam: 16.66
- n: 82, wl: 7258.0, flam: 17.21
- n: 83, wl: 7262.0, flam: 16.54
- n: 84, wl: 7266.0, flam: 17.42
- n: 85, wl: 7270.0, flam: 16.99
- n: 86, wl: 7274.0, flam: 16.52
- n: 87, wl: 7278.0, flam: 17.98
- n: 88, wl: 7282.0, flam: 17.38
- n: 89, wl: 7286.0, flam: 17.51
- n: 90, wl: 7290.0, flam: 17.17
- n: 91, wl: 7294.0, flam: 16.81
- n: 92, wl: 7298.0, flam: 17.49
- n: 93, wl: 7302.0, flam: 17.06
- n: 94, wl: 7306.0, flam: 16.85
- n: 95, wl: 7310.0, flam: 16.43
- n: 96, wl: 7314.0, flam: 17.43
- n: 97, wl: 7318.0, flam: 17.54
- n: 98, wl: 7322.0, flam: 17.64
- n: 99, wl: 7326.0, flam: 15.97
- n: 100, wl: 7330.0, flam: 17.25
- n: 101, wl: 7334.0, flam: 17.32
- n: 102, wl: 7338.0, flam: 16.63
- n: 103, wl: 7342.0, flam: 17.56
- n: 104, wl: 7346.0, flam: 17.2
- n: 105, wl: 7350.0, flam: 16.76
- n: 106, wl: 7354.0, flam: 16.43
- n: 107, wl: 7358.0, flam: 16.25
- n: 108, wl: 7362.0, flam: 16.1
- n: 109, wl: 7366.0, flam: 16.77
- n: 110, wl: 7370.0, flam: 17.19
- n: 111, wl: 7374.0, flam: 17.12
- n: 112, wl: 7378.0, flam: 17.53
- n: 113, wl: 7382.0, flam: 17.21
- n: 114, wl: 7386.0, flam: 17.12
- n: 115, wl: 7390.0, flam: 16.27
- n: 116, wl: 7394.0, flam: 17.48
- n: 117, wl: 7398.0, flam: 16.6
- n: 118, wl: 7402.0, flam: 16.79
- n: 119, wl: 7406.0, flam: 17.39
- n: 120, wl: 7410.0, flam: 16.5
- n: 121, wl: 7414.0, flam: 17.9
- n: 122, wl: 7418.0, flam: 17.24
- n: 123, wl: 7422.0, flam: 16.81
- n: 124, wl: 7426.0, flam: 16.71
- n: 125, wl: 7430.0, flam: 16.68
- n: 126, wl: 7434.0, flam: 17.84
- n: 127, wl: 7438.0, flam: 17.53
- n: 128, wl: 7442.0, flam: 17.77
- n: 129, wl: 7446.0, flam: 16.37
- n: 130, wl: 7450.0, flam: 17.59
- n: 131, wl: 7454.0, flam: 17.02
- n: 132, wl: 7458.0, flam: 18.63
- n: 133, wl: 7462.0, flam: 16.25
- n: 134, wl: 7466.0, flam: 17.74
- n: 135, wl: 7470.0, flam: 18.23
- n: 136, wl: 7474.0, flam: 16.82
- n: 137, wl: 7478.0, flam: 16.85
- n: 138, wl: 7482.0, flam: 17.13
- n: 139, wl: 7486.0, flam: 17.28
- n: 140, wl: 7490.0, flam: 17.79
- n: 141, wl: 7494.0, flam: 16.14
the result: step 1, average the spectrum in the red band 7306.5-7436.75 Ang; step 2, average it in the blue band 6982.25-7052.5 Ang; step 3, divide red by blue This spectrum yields 1.00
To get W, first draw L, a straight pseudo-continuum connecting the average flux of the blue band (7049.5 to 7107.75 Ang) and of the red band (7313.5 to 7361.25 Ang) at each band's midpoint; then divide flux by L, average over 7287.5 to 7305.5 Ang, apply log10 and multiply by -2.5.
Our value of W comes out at -0.010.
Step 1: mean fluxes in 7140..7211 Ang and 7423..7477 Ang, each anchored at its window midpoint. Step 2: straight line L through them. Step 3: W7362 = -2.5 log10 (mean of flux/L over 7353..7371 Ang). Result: 0.03 mag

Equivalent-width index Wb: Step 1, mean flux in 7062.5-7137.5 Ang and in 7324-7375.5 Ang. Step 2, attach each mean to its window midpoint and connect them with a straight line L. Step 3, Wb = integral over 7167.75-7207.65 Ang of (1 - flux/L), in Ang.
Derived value 1.01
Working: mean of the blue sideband 16.9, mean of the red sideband 16.8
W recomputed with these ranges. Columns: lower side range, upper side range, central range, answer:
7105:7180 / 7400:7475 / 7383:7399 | 0.02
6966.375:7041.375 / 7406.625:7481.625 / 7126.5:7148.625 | 0.03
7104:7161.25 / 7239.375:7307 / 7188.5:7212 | 0.04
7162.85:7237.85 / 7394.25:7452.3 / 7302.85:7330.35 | -0.01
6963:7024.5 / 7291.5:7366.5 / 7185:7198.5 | 0.04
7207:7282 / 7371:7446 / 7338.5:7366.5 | 0.02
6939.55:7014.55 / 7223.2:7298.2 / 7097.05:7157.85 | 0.02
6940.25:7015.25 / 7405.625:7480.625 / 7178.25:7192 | 0.05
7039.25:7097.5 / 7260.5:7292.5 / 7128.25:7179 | 0.04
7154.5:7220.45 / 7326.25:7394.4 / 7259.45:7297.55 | -0.03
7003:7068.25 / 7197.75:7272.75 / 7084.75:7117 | 0.02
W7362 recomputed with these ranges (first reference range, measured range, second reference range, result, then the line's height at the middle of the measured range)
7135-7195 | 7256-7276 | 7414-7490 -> -0.02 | 16.7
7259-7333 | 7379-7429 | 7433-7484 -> 0.02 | 17.3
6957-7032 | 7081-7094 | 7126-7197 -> 0.00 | 16.5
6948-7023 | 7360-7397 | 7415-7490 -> 0.01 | 17.2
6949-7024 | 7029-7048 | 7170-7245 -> -0.05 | 16.6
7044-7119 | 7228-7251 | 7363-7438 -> 0.01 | 17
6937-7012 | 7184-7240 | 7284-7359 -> 0.02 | 16.9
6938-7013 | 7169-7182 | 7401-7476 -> 0.01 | 16.9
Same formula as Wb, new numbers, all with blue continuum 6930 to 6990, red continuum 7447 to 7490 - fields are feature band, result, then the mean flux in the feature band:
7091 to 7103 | 0.1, 16.7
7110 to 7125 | 0.1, 16.8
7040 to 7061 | -0.7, 17.3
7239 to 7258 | 0.1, 16.9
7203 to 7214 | 0.4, 16.4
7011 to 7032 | -0.6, 17.2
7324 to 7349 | 0.3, 17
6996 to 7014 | -0.2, 16.8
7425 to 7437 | 0.1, 17.1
